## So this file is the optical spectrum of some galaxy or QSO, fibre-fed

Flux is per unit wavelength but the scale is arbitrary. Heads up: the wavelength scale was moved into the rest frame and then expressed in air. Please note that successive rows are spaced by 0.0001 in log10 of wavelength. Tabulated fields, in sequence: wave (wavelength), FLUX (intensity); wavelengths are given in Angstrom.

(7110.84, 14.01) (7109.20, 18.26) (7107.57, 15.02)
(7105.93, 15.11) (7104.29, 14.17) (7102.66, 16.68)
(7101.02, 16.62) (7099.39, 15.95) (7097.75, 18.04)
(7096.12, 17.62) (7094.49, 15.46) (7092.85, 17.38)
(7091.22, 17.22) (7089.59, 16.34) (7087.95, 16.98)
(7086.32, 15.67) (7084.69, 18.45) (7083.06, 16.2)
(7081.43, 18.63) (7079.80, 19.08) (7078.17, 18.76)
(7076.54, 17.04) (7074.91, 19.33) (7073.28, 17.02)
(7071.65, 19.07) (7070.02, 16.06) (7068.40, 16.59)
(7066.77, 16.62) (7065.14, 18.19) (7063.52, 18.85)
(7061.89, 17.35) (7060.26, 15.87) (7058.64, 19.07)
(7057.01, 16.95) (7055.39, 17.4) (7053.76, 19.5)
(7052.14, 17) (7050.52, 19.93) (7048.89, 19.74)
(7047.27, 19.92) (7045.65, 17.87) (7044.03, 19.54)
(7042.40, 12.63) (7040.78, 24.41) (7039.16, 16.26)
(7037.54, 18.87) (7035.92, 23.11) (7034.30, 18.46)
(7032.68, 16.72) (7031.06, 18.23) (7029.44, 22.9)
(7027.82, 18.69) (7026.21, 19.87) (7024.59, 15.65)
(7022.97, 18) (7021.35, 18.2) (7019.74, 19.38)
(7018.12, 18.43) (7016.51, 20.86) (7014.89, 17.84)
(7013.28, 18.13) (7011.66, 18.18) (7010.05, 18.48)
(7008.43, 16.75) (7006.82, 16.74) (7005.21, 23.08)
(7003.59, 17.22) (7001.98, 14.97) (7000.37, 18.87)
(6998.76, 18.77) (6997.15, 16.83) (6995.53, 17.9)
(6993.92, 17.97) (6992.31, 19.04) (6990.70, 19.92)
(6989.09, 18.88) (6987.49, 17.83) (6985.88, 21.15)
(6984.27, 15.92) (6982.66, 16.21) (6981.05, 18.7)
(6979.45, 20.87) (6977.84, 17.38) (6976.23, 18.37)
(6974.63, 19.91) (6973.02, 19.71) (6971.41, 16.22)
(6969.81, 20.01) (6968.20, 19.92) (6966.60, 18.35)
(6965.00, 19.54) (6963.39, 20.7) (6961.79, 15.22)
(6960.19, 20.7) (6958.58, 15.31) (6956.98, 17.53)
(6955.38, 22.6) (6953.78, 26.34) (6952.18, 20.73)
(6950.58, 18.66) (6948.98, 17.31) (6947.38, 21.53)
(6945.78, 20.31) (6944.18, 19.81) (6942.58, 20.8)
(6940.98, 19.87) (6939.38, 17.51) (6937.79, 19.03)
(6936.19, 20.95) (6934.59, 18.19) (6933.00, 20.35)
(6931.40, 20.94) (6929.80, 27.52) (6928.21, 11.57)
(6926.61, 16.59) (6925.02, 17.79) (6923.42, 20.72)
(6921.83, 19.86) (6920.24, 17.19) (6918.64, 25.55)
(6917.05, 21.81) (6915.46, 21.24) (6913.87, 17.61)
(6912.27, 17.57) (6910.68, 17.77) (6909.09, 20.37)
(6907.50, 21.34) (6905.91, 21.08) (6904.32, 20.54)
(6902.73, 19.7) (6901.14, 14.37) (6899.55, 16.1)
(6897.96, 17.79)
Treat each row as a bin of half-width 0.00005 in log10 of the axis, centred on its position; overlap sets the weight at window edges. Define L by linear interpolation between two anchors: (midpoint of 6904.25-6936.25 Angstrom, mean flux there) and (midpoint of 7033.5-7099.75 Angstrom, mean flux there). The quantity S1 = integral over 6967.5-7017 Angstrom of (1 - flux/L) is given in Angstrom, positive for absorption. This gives 1.1 Angstrom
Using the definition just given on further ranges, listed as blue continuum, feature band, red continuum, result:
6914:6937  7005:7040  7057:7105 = -0.8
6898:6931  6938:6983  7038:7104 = -1.2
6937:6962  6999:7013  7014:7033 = 0.7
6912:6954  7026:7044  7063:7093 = -0.9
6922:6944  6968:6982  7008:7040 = 0.1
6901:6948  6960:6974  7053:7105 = 0.1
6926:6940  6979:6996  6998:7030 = 0.2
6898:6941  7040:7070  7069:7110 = -1.0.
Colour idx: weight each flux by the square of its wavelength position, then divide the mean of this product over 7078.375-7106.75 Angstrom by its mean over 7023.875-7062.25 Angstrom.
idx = 0.92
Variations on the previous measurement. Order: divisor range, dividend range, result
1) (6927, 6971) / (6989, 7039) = 0.96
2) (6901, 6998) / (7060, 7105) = 0.93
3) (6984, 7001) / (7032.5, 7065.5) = 1.01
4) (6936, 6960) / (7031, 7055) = 0.97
